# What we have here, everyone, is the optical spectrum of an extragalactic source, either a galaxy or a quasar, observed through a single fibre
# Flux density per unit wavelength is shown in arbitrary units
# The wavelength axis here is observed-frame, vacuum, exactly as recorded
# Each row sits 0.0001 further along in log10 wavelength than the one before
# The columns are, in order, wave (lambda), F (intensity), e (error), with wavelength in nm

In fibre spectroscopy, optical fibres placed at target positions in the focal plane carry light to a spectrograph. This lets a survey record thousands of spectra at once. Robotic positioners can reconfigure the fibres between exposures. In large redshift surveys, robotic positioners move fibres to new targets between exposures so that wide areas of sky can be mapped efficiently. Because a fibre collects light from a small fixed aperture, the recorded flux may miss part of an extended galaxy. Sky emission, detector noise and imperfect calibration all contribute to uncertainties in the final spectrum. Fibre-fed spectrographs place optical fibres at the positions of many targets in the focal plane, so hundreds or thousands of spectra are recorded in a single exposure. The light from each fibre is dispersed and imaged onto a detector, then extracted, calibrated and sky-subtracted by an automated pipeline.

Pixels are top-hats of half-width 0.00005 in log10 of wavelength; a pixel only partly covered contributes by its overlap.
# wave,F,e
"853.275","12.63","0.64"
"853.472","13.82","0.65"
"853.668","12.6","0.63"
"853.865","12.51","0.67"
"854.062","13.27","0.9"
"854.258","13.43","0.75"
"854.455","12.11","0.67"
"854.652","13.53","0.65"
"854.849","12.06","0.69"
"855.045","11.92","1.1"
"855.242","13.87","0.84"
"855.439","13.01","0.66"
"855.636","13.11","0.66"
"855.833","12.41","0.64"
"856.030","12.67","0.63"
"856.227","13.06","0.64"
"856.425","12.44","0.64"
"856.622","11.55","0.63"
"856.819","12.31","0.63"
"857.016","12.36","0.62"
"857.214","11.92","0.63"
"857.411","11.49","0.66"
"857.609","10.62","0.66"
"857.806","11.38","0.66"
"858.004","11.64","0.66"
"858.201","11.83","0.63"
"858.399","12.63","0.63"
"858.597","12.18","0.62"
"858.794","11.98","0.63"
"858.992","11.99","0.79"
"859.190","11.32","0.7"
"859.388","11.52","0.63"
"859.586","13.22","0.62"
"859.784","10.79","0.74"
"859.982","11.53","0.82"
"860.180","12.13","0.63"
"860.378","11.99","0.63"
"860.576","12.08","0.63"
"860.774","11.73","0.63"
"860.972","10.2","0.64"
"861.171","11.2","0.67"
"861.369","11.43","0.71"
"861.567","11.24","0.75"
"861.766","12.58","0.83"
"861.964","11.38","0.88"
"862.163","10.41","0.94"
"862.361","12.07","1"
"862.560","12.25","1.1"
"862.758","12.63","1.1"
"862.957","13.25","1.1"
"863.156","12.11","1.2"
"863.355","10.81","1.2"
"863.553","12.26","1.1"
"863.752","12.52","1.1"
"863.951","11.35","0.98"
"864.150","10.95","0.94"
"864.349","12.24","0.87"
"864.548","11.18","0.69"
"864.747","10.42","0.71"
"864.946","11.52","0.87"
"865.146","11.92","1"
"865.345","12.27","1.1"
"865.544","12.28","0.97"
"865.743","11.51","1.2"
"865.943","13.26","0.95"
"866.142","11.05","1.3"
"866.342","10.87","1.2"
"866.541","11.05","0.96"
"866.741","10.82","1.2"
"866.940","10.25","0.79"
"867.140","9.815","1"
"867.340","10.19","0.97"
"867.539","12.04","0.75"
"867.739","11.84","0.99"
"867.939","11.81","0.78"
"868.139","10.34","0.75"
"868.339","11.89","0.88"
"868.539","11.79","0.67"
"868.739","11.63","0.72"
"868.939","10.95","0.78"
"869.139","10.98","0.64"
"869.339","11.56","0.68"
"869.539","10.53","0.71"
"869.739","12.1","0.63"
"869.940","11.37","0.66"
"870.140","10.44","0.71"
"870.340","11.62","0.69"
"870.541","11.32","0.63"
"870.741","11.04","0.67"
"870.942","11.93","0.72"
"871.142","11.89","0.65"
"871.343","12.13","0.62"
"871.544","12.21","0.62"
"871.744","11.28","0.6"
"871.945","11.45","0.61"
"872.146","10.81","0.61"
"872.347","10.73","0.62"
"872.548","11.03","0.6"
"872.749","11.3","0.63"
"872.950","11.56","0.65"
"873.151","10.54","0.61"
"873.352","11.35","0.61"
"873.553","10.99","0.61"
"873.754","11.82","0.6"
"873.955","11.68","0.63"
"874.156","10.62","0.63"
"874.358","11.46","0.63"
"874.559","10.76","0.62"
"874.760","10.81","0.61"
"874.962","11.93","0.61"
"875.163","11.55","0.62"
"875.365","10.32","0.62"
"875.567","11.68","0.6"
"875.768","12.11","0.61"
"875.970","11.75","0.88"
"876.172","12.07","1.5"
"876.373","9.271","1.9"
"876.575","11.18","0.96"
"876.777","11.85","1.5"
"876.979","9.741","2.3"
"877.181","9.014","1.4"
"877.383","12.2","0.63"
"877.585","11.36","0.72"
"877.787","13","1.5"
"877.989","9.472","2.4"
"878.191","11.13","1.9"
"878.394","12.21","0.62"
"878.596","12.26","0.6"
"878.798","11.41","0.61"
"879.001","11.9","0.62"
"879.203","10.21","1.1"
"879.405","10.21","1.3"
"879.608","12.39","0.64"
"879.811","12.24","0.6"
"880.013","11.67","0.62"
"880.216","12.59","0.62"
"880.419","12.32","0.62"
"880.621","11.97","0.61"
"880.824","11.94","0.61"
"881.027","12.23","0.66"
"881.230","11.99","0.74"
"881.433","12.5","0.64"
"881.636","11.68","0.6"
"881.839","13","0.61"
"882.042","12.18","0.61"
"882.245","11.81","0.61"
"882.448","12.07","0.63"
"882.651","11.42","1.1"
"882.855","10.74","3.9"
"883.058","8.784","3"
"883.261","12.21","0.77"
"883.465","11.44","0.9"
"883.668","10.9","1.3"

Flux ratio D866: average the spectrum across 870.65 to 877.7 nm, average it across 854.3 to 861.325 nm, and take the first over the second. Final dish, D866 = 0.9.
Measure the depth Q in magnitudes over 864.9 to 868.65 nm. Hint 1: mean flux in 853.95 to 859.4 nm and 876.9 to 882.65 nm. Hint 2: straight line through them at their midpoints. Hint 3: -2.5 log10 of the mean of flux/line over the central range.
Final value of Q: 0.06 mag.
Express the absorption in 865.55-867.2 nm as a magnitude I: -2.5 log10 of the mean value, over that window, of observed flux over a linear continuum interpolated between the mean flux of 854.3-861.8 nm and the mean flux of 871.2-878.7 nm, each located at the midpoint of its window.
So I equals 0.05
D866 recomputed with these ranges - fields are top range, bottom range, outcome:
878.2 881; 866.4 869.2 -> 1.06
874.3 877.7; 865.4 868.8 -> 0.98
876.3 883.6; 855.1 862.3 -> 0.96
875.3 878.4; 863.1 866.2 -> 0.95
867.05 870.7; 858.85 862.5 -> 0.97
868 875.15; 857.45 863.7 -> 0.96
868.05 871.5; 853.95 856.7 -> 0.89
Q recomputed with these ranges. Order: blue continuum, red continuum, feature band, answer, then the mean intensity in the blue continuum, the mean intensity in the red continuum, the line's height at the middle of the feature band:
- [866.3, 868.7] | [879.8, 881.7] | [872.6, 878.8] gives 0.05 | 11.1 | 12.1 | 11.7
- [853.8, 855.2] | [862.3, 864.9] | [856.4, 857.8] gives 0.07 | 12.7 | 11.8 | 12.5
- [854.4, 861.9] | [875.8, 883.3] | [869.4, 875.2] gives 0.03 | 12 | 11.5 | 11.7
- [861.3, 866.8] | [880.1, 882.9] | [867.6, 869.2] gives 0.03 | 11.7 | 12.1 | 11.8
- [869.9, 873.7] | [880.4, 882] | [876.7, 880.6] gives 0.05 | 11.3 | 12.2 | 12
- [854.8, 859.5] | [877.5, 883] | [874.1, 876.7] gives 0.06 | 12.1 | 11.8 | 11.8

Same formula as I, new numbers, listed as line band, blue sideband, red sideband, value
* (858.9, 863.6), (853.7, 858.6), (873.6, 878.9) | 0.03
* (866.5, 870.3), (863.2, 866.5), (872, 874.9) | 0.03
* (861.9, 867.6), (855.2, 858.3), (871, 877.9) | 0.02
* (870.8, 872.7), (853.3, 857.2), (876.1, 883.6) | 0.04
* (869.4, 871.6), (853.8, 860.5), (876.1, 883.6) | 0.03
